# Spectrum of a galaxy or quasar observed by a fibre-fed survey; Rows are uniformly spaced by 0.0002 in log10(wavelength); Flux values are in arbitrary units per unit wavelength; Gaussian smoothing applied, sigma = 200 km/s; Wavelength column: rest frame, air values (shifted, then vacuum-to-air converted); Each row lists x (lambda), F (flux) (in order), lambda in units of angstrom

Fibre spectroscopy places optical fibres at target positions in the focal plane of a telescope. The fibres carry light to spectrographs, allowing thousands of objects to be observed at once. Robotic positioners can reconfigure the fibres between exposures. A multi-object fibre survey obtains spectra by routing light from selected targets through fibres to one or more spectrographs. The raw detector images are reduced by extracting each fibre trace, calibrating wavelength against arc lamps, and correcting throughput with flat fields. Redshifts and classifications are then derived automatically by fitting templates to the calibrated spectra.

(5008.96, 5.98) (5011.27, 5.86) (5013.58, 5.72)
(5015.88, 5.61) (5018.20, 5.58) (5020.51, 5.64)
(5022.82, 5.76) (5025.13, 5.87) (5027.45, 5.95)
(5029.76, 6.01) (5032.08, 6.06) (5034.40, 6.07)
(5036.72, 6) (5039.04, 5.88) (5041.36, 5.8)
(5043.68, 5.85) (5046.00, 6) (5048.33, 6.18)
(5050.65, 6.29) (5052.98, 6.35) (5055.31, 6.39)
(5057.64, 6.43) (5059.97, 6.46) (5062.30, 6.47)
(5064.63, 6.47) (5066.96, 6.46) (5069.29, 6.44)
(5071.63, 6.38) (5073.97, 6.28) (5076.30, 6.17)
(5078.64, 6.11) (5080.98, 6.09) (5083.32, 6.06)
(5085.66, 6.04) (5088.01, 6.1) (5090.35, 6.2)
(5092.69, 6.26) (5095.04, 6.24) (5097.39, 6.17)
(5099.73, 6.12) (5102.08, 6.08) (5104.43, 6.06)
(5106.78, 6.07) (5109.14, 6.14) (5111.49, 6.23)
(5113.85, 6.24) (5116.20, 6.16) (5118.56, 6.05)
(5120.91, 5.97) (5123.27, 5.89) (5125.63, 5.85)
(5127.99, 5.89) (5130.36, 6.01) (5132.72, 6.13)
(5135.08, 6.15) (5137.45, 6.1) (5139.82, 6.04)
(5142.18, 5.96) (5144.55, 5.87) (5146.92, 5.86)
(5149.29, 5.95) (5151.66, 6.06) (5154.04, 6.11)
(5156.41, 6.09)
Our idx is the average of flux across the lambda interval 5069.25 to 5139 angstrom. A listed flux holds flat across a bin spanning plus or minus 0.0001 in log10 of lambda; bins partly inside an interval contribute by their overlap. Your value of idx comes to 6.12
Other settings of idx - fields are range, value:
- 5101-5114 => 6.12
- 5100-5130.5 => 6.05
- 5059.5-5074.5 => 6.43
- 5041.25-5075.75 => 6.3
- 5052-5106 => 6.25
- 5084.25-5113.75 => 6.14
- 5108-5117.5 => 6.19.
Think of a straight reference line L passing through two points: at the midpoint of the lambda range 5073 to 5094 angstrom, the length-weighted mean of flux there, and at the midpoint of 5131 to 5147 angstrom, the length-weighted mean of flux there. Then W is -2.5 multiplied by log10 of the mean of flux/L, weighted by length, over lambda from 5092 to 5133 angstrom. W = 0.00 mag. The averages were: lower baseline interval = 6.15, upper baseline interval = 6.03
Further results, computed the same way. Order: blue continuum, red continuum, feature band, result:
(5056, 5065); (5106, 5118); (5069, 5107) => 0.02 mag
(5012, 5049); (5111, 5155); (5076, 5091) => -0.03 mag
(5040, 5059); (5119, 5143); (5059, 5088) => -0.03 mag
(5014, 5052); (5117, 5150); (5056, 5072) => -0.09 mag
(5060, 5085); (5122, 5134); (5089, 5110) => 0.00 mag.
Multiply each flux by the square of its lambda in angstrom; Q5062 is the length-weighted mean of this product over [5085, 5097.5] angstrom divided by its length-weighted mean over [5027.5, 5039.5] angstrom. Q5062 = 1.1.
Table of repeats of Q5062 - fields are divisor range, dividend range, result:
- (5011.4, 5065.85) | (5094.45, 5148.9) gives 1.04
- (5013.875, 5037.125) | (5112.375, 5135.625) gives 1.07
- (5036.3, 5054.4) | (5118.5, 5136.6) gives 1.02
